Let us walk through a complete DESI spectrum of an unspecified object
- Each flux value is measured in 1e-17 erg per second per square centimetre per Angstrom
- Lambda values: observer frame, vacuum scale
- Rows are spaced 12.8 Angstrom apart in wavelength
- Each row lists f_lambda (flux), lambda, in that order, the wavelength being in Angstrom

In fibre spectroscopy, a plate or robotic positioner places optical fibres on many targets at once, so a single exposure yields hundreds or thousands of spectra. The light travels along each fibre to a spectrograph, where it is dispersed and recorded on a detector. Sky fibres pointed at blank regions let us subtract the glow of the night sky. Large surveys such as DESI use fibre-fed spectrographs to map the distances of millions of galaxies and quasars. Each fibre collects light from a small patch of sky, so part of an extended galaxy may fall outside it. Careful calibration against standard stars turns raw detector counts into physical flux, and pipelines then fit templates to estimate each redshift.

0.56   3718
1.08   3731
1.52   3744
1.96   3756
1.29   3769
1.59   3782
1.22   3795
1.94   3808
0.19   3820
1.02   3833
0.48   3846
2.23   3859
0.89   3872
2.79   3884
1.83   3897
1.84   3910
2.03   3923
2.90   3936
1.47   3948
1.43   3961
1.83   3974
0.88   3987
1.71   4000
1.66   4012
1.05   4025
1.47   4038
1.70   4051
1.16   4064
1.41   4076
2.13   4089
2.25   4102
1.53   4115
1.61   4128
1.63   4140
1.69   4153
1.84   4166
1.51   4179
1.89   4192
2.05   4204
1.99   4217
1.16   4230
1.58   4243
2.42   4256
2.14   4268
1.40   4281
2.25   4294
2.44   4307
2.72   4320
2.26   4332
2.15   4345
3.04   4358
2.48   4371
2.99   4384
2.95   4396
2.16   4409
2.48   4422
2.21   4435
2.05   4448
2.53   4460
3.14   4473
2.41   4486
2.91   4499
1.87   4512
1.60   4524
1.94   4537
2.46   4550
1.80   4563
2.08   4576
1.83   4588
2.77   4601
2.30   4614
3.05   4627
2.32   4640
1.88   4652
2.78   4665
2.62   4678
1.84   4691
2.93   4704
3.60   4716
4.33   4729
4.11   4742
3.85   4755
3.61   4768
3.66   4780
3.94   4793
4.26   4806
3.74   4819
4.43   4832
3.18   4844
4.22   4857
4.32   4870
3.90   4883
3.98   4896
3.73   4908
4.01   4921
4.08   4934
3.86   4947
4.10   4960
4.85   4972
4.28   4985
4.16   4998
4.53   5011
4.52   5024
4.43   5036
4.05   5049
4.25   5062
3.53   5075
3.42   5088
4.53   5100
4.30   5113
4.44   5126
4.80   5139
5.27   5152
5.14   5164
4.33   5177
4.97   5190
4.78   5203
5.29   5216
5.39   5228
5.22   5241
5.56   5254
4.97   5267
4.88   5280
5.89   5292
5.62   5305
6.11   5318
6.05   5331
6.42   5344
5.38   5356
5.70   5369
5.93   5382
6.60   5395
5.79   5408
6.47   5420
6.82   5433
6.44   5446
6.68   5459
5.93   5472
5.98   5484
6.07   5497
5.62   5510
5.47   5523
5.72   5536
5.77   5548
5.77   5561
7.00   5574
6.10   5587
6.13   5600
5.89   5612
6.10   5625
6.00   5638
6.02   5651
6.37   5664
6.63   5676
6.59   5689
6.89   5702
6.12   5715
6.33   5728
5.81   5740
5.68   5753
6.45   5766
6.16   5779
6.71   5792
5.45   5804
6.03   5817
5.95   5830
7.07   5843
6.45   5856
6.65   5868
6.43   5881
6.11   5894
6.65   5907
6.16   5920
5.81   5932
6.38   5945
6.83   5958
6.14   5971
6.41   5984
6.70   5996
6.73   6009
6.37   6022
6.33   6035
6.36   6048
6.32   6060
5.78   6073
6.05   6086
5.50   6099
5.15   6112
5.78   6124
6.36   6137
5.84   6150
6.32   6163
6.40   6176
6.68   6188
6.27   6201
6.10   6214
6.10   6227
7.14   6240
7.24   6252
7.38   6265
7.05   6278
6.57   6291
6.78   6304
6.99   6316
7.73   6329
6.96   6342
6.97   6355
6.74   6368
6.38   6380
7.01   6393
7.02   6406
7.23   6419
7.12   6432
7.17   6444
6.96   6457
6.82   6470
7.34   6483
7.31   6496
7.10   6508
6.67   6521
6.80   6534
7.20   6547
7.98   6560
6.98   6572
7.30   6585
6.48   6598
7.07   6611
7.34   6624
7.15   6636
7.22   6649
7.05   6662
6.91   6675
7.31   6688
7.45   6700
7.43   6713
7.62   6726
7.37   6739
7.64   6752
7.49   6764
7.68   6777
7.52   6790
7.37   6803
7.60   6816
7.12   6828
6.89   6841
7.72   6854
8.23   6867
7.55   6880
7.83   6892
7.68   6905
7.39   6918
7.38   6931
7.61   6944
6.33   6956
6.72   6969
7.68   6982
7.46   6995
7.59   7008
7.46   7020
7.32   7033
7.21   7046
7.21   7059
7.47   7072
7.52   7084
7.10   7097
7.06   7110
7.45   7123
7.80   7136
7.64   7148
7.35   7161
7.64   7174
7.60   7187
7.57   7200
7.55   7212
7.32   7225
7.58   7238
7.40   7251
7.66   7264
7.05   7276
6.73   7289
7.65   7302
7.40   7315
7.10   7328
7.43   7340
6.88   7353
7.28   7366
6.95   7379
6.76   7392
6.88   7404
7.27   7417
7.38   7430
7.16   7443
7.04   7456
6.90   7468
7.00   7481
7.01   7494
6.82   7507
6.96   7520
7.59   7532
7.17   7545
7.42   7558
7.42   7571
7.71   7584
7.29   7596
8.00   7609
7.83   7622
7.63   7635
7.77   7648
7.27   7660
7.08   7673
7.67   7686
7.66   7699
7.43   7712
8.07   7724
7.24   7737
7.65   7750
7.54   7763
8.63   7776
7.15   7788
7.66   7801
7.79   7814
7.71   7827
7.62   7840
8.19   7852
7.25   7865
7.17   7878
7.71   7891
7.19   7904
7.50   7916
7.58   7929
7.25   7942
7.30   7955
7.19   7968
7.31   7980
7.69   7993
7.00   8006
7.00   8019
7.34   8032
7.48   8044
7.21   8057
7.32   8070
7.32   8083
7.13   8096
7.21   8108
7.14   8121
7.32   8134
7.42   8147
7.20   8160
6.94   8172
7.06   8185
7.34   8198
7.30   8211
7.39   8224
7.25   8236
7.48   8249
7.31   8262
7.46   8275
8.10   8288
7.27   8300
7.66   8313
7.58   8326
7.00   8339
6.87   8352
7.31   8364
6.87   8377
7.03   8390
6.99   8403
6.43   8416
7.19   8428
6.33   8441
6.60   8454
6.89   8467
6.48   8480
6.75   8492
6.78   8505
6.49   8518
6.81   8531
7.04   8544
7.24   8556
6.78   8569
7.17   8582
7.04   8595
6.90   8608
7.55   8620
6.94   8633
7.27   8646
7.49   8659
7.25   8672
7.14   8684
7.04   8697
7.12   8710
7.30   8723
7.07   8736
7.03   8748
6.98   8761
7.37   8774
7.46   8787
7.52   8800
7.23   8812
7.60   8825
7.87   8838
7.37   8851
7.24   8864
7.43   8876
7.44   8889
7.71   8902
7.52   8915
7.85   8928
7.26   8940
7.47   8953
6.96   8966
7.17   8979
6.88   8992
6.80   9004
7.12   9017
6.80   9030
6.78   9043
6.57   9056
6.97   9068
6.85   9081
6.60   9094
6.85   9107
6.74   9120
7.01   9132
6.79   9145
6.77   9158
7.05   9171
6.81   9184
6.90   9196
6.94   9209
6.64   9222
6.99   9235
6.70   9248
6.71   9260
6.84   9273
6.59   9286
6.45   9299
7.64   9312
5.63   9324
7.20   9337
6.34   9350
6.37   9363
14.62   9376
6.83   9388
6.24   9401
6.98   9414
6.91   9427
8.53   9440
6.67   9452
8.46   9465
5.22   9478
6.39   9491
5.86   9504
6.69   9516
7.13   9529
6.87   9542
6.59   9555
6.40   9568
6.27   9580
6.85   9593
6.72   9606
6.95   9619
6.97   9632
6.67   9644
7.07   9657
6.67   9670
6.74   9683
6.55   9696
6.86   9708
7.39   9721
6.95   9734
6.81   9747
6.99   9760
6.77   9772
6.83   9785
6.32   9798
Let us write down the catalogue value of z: 0.18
